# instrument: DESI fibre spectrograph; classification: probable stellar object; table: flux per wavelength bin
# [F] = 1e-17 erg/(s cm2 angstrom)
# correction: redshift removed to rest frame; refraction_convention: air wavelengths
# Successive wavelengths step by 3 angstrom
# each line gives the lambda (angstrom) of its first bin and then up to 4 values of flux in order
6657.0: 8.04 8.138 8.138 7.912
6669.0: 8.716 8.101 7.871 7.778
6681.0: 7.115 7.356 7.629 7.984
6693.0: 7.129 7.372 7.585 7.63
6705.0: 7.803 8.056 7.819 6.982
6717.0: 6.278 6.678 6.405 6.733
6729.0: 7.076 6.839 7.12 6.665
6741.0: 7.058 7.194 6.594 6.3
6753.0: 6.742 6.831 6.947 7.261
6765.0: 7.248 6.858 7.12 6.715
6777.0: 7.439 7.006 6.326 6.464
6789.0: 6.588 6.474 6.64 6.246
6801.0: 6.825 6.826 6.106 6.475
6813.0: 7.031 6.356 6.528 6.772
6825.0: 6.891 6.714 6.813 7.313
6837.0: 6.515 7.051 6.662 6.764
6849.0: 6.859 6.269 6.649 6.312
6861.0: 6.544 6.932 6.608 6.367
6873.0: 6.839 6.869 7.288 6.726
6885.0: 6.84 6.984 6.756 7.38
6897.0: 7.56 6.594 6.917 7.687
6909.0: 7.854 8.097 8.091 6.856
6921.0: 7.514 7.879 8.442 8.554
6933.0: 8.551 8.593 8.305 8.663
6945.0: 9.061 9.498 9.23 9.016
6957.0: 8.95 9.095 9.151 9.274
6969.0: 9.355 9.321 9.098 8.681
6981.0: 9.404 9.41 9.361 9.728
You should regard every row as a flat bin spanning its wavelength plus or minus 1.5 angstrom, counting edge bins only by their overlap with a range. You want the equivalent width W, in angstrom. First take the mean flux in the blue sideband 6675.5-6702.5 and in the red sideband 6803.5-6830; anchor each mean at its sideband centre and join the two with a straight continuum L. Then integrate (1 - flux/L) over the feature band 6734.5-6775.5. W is 0.9 angstrom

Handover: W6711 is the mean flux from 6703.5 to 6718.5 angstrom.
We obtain 7.39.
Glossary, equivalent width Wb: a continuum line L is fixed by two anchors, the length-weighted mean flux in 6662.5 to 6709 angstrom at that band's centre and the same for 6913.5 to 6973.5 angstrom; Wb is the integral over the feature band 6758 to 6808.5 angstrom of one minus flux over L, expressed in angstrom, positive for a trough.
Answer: 8.28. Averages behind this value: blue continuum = 7.75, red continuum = 8.67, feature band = 6.77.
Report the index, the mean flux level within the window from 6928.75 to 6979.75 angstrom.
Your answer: 8.97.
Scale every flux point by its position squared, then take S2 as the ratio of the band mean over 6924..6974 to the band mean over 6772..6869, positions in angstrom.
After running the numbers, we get 1.39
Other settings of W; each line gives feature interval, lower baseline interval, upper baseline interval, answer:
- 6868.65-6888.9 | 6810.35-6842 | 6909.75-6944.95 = 1.8 angstrom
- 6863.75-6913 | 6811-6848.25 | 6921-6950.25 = 4.5 angstrom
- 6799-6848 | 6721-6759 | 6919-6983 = 5.7 angstrom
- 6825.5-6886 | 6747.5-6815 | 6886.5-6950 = 5.1 angstrom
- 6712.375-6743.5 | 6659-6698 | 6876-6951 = 3.9 angstrom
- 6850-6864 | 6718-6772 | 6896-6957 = 2.1 angstrom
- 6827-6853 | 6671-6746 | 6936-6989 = 4.5 angstrom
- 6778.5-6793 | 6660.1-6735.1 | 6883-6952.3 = 2.0 angstrom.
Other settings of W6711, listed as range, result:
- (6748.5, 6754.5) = 6.52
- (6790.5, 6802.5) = 6.55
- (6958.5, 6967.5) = 9.17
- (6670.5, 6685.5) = 7.64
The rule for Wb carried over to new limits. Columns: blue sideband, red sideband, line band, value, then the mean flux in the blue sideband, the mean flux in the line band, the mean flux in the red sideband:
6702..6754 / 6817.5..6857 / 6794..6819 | 0.93 angstrom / 6.98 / 6.56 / 6.75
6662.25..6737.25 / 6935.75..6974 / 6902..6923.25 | 2.87 angstrom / 7.43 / 7.6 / 9.05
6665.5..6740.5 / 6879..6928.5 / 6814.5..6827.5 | 1.30 angstrom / 7.37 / 6.64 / 7.38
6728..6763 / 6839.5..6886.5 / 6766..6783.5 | -0.30 angstrom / 6.88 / 6.95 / 6.72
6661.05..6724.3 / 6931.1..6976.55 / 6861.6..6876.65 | 3.23 angstrom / 7.55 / 6.7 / 9.01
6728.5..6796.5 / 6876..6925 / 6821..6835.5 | 0.32 angstrom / 6.84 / 6.91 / 7.29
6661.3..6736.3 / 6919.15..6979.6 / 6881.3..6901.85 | 3.64 angstrom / 7.45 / 6.99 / 8.8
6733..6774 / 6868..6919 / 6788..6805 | 0.95 angstrom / 6.91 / 6.59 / 7.16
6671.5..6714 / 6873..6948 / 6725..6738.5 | 1.29 angstrom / 7.62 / 6.91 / 7.69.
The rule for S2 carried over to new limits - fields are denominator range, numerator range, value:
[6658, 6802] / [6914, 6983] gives 1.30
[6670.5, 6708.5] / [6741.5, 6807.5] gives 0.91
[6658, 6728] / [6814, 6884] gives 0.94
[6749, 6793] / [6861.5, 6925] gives 1.09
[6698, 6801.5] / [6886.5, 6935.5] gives 1.15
